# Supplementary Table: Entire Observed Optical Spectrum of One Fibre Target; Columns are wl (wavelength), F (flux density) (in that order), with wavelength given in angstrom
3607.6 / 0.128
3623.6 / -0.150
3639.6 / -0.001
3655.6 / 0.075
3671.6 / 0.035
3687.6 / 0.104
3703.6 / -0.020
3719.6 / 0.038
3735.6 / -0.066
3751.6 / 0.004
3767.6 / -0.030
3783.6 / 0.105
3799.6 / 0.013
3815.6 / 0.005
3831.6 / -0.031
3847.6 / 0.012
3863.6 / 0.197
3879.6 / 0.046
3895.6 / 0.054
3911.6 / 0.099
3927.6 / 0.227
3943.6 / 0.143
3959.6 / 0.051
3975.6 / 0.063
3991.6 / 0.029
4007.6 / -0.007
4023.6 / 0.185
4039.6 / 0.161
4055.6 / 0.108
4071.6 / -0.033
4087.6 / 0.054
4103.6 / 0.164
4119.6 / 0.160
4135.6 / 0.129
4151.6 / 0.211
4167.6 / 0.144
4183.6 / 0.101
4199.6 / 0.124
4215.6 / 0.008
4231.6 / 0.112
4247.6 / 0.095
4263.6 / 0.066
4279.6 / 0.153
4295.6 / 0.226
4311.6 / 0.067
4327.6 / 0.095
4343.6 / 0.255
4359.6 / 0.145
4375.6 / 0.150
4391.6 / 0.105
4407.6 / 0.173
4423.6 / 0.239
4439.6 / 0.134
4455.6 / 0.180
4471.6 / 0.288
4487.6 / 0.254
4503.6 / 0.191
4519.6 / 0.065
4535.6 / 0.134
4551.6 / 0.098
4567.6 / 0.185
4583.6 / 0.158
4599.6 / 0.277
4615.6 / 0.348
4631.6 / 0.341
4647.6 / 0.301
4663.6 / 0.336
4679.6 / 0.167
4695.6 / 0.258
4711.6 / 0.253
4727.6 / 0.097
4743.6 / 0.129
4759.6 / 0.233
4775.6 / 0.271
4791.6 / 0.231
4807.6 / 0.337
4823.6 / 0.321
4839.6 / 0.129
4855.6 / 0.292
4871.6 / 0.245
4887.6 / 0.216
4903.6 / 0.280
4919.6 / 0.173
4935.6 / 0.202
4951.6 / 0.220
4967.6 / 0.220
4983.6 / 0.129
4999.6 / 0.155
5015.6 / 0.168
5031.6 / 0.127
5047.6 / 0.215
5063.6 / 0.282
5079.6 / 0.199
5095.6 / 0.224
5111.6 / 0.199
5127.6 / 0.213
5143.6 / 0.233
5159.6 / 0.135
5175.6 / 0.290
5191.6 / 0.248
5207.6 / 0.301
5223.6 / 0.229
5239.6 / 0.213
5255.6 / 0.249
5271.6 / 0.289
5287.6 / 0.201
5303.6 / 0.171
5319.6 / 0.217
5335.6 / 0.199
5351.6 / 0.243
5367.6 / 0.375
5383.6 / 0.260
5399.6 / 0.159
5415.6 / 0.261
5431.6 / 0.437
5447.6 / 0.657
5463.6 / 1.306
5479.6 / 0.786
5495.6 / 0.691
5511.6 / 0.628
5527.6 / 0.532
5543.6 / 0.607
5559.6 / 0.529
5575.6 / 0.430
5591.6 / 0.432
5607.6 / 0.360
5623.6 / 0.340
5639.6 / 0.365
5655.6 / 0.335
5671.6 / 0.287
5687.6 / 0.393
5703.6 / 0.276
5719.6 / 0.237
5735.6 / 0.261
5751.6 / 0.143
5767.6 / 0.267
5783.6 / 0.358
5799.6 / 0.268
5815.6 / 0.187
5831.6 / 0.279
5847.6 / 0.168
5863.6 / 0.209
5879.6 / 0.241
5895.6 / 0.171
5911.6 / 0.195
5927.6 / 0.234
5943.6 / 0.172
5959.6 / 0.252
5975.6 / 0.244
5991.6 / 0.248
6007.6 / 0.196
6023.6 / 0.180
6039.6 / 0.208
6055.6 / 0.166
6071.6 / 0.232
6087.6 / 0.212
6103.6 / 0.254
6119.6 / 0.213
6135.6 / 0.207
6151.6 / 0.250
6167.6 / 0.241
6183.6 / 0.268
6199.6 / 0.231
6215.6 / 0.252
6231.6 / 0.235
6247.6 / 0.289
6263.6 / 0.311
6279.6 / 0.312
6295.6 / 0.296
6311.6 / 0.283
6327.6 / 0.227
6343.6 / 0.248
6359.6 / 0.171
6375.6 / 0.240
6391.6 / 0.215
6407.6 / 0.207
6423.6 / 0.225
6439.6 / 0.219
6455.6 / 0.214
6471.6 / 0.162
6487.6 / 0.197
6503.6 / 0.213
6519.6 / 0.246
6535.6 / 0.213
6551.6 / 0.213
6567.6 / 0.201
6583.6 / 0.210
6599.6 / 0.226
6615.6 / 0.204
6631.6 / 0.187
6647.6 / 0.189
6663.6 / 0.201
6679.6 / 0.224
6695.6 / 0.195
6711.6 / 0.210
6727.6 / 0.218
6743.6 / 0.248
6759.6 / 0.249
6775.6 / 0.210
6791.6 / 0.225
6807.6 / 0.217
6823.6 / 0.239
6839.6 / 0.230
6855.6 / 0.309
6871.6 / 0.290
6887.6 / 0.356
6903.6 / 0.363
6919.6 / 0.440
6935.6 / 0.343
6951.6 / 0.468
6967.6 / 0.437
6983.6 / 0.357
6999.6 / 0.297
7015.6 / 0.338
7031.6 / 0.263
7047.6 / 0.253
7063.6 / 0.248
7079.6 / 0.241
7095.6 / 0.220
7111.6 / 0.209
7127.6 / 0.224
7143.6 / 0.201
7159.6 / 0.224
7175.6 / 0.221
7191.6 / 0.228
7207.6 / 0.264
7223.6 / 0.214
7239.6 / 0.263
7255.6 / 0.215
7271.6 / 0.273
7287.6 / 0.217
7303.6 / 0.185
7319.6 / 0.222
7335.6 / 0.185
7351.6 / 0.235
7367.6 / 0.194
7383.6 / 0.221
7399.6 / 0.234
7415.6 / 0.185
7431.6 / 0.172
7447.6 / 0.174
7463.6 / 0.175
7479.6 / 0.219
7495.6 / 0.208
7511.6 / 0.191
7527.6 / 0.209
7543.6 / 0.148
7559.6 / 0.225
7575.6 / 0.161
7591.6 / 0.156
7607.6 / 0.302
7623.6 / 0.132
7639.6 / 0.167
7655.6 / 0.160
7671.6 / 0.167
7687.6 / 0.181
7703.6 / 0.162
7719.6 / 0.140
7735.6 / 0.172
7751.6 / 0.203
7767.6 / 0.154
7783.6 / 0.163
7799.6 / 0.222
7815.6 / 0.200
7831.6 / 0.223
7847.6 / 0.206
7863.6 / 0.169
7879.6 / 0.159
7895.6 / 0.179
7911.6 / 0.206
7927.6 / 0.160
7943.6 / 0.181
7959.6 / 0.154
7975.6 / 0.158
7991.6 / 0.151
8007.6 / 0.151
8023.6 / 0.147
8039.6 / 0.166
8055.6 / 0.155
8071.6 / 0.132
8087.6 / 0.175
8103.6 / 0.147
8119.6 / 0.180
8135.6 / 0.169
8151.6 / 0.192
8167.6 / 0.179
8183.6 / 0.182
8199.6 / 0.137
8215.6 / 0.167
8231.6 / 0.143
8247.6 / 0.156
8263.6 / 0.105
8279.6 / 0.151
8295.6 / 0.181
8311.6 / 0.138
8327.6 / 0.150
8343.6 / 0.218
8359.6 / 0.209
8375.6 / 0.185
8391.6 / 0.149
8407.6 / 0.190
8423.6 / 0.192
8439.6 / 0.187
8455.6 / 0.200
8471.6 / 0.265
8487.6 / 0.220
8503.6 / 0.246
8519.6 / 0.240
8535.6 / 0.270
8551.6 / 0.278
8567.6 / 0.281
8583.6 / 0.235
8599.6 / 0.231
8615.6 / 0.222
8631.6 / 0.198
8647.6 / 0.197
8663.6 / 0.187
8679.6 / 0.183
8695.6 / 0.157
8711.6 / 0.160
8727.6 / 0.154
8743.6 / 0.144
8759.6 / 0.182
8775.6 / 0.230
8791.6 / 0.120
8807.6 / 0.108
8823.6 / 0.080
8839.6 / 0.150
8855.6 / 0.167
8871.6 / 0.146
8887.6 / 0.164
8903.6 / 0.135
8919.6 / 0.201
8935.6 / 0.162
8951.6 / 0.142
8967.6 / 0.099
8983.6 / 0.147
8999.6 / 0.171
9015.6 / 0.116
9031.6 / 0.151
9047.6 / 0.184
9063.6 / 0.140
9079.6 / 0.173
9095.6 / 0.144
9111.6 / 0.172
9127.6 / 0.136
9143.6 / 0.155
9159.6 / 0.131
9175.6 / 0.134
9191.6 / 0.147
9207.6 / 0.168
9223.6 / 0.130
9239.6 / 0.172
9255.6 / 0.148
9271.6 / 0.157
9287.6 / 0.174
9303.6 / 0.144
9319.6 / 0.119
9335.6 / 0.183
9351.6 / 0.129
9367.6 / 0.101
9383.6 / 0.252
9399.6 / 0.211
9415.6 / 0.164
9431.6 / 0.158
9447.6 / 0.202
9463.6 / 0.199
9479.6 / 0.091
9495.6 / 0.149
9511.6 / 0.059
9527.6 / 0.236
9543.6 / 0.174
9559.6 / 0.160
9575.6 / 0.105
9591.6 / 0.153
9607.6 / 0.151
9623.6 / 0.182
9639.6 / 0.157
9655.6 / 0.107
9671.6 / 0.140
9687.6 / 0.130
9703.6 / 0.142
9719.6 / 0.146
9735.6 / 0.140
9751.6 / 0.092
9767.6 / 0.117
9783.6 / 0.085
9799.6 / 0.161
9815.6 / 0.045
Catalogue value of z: 3.48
